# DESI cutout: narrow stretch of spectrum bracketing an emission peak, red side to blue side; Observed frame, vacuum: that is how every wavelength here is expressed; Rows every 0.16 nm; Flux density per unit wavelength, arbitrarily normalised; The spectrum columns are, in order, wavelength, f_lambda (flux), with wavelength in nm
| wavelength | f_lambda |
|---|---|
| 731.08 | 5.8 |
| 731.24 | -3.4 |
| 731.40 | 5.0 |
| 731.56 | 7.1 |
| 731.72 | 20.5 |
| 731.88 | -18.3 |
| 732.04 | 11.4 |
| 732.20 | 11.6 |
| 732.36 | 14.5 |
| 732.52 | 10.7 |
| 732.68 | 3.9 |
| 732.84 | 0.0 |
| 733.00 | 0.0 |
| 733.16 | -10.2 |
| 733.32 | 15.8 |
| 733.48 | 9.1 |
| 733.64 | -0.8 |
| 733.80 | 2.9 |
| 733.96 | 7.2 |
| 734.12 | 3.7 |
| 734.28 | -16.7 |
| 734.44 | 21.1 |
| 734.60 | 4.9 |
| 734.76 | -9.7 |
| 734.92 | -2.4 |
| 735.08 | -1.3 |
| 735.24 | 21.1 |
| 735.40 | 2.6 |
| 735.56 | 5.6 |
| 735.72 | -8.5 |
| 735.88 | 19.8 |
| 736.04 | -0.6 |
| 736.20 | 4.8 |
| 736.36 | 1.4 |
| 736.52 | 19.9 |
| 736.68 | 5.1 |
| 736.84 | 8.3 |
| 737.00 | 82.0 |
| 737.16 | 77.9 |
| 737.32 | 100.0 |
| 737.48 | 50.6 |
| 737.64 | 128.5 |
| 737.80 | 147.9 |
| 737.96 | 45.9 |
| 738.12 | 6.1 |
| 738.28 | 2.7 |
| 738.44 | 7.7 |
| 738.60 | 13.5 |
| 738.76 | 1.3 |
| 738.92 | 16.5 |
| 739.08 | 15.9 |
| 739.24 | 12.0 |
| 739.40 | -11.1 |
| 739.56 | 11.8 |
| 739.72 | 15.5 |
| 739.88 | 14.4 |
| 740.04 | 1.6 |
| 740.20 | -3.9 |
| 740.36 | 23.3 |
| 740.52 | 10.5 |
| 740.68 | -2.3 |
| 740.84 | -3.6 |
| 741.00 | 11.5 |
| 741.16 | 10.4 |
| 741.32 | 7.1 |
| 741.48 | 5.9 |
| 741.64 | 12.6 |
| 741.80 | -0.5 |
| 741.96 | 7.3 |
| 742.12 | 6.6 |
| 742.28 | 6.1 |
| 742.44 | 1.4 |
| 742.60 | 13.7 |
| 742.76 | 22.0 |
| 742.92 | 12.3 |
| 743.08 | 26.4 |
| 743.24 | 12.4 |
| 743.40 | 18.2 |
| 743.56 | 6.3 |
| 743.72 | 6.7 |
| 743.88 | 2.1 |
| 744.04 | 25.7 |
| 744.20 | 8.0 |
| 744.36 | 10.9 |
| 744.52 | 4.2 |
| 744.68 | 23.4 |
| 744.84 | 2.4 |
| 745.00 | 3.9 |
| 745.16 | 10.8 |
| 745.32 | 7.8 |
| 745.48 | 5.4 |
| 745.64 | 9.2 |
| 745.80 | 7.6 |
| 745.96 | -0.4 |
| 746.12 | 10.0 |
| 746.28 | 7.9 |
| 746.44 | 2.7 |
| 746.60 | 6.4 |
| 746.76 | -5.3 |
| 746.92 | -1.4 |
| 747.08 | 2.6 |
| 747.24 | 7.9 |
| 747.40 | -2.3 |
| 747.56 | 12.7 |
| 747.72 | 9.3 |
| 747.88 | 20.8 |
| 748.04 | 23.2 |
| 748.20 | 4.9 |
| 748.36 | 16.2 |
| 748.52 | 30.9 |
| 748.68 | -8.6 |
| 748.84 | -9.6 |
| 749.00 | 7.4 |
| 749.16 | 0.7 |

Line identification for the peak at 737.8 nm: [O II]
